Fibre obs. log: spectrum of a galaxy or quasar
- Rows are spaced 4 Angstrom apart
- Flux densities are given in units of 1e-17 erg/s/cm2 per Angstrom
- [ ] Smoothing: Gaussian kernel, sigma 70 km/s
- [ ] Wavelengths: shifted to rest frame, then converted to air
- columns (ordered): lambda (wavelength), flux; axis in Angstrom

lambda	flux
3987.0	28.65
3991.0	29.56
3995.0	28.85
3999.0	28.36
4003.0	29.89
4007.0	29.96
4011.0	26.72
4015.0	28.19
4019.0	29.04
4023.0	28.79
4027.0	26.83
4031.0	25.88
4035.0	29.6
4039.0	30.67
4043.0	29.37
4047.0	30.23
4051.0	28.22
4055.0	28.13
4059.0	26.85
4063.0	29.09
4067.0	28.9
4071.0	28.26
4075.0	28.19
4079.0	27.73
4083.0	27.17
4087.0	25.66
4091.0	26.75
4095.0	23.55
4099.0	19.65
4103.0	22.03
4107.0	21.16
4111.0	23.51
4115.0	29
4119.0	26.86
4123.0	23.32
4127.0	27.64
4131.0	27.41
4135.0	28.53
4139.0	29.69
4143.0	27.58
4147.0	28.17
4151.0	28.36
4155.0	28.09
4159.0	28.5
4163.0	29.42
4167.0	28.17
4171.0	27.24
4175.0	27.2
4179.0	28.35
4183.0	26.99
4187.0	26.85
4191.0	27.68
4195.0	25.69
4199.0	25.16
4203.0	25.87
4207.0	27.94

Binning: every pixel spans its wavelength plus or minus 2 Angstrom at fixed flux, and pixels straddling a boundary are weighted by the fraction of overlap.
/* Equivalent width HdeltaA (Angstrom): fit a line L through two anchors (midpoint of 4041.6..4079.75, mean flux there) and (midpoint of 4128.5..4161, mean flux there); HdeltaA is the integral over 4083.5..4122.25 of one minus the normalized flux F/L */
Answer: 5.6 Angstrom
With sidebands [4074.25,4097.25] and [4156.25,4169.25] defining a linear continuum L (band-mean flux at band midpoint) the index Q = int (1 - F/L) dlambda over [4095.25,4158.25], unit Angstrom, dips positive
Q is 3.6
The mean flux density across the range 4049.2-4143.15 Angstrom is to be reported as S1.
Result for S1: 26.4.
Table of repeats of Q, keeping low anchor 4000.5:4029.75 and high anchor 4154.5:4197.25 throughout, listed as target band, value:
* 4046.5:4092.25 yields 0.4 Angstrom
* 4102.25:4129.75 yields 2.9 Angstrom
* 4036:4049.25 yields -0.8 Angstrom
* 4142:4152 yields -0.1 Angstrom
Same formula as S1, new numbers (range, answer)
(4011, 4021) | 28.2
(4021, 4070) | 28.5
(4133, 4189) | 28.1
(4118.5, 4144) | 27.3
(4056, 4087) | 27.9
